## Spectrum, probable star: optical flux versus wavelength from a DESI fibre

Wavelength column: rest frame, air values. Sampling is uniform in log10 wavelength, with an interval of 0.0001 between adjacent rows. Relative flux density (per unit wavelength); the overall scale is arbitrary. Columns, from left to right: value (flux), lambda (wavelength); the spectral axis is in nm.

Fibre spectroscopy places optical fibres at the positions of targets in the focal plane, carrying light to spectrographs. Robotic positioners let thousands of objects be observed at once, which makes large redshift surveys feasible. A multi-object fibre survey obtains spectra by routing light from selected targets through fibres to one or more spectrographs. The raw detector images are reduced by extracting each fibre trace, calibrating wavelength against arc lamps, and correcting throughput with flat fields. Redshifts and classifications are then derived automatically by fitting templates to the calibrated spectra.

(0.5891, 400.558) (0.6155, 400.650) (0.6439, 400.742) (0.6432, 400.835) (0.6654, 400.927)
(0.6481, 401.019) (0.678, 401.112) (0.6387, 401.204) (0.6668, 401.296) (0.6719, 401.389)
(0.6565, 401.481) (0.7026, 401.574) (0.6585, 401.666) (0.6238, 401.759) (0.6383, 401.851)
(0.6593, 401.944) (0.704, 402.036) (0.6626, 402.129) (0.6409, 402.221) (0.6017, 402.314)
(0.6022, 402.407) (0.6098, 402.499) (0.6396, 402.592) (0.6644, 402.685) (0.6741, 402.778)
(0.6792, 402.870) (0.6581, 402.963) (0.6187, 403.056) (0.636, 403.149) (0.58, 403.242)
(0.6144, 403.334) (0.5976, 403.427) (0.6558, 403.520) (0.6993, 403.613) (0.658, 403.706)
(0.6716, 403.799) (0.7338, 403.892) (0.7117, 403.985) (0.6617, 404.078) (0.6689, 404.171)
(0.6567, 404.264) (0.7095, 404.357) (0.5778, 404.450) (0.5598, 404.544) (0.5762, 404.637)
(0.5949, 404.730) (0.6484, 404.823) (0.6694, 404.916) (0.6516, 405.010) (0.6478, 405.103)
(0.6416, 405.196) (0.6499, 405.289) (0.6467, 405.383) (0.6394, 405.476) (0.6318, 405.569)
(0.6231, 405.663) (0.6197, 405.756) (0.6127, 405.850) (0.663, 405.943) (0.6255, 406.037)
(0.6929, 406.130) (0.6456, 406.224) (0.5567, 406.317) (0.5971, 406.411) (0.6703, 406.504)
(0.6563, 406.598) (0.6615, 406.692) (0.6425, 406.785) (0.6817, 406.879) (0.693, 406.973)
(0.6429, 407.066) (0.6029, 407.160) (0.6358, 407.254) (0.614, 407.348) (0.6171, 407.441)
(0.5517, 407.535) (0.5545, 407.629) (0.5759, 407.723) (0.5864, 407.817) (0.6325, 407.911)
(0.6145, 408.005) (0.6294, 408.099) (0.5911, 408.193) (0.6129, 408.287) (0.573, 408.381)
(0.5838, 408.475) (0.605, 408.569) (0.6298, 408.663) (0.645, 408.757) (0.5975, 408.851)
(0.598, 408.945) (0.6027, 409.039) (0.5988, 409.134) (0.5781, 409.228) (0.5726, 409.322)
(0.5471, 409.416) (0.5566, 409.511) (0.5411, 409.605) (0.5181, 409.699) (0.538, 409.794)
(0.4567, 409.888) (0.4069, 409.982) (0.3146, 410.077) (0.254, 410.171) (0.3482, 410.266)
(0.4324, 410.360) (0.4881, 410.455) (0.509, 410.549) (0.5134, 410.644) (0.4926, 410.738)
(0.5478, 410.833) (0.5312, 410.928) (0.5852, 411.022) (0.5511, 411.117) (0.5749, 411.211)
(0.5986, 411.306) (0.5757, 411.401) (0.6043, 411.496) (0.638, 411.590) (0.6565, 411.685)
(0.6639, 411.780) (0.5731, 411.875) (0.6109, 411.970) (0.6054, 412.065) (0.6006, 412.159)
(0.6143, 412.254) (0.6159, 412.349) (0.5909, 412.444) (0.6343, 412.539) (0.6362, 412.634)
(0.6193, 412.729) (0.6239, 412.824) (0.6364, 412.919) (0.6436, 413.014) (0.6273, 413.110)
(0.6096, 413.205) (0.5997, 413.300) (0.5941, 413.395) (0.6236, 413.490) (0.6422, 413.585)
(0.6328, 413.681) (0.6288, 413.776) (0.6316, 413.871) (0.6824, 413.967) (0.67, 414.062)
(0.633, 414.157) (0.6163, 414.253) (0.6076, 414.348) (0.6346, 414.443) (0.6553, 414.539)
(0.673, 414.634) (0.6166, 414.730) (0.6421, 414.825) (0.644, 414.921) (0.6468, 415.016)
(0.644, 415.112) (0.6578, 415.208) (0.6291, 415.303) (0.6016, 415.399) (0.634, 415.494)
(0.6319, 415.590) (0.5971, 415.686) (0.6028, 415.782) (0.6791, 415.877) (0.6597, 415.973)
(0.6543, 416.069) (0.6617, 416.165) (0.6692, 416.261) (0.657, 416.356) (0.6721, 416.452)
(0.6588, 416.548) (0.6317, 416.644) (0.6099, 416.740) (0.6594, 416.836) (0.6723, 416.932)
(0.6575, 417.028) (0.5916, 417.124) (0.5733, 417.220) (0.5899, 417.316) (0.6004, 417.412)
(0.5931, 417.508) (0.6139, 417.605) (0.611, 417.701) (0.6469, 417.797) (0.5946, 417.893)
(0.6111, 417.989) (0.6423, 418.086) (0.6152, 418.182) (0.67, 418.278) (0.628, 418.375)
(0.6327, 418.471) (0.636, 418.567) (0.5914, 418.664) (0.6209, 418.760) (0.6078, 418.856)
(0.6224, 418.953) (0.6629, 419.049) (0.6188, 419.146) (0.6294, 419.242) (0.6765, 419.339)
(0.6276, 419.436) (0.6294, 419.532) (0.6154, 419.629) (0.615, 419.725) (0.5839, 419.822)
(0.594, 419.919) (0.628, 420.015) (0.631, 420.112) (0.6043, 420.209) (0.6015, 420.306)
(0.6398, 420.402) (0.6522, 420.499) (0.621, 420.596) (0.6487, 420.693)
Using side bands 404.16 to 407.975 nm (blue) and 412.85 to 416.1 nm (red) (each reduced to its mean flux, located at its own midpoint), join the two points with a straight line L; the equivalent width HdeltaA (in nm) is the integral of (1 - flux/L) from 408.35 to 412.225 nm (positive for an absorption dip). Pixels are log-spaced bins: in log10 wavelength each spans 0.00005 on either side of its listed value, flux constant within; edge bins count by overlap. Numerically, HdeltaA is 0.521 nm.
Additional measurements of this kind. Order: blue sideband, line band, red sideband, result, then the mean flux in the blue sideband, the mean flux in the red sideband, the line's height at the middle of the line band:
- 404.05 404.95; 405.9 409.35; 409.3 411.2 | -0.41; 0.631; 0.486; 0.552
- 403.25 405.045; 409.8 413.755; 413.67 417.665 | 0.47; 0.647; 0.636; 0.64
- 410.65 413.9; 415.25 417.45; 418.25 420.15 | -0.06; 0.605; 0.626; 0.617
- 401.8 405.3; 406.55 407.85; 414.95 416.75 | 0.04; 0.645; 0.643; 0.645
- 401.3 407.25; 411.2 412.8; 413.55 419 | 0.06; 0.645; 0.633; 0.637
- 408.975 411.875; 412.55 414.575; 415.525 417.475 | -0.16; 0.528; 0.636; 0.584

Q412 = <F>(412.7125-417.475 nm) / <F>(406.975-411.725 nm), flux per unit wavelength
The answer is 1.14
